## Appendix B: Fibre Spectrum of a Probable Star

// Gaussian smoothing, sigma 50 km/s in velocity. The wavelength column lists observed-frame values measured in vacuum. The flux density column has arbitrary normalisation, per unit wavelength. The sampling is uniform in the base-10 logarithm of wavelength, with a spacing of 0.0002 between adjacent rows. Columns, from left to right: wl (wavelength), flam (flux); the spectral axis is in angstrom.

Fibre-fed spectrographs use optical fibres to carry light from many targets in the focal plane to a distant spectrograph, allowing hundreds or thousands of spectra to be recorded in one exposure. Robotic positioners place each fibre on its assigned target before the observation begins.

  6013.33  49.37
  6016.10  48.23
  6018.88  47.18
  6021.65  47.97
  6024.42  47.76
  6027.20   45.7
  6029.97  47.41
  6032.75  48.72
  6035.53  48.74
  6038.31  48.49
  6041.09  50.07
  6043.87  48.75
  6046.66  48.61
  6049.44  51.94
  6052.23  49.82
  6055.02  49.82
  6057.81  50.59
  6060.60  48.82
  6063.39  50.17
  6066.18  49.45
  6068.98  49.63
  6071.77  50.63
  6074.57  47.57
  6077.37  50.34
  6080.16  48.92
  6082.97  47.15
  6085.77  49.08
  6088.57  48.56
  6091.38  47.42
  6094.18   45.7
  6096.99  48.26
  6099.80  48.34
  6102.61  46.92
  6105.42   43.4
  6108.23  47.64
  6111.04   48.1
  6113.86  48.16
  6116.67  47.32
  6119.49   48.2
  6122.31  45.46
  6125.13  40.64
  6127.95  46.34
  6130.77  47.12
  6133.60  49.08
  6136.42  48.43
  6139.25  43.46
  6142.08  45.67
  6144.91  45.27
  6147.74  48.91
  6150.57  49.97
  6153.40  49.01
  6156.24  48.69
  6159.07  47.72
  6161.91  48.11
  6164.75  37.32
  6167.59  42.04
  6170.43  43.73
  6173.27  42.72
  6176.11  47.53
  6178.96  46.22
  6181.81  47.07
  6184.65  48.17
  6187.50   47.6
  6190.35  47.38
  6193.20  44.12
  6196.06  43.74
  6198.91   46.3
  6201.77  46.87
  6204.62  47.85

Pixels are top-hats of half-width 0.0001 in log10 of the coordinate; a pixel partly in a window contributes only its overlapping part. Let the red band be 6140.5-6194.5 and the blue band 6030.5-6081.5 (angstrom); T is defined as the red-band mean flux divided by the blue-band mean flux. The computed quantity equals 0.9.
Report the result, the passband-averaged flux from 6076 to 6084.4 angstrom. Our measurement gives 48.8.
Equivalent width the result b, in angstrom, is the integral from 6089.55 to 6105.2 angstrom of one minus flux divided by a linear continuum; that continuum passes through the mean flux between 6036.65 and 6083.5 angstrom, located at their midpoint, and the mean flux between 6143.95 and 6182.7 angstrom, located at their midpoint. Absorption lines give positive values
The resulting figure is 0.4 angstrom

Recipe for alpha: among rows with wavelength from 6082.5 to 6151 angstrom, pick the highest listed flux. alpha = 49.97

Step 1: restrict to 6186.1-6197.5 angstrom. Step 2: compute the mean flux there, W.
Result 45.7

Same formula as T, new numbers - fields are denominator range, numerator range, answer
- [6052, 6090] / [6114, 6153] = 0.95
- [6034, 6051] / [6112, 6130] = 0.93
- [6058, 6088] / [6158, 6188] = 0.92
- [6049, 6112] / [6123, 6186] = 0.95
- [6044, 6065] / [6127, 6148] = 0.94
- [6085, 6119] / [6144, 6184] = 0.97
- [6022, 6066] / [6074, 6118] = 0.97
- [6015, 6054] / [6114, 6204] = 0.95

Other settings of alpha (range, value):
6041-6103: 51.94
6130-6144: 49.08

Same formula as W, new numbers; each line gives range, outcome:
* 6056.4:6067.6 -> 49.7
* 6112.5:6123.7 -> 47.3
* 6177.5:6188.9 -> 47.3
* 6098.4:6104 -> 47.6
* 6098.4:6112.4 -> 46.9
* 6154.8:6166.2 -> 45.4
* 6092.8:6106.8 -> 46.5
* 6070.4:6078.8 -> 49.5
